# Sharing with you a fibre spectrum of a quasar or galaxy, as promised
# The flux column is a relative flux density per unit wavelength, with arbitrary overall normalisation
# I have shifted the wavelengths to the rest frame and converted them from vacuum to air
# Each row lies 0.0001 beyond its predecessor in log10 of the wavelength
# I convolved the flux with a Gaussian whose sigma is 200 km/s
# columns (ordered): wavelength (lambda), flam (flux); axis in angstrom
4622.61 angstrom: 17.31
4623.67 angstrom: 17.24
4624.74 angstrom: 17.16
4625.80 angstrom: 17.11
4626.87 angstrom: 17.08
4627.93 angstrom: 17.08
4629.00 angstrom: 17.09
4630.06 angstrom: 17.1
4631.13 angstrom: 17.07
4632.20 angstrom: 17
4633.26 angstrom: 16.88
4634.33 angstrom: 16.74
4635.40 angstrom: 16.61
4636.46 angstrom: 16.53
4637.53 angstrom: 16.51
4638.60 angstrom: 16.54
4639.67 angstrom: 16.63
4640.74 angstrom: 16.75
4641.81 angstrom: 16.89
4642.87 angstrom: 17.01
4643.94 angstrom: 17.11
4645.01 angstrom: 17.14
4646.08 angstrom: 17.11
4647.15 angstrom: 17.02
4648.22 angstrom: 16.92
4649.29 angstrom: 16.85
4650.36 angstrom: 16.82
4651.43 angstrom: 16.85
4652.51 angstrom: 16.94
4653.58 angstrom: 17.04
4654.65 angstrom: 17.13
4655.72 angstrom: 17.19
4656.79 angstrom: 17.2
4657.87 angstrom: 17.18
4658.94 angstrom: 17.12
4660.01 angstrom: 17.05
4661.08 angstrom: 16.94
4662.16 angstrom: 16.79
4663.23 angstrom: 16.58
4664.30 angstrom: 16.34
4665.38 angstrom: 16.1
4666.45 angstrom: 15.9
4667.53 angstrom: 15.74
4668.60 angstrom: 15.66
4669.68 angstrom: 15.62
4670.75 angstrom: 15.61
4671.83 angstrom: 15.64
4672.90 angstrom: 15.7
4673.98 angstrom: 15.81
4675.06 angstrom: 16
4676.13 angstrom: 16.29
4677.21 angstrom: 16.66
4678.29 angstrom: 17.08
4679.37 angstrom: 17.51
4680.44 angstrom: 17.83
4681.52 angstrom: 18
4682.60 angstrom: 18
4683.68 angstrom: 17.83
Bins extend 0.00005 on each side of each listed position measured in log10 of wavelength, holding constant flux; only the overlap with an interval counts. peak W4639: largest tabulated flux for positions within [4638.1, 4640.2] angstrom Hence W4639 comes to 16.63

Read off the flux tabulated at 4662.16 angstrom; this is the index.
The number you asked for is 16.79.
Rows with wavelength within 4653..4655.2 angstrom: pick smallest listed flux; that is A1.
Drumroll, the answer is 17.04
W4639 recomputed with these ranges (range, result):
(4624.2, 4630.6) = 17.16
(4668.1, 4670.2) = 15.66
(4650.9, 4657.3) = 17.2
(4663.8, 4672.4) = 16.34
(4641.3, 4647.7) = 17.14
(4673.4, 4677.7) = 16.66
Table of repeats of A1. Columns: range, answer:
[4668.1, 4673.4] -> 15.61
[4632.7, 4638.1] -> 16.51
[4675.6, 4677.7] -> 16.29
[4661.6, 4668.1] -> 15.74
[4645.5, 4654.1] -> 16.82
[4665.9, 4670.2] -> 15.62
